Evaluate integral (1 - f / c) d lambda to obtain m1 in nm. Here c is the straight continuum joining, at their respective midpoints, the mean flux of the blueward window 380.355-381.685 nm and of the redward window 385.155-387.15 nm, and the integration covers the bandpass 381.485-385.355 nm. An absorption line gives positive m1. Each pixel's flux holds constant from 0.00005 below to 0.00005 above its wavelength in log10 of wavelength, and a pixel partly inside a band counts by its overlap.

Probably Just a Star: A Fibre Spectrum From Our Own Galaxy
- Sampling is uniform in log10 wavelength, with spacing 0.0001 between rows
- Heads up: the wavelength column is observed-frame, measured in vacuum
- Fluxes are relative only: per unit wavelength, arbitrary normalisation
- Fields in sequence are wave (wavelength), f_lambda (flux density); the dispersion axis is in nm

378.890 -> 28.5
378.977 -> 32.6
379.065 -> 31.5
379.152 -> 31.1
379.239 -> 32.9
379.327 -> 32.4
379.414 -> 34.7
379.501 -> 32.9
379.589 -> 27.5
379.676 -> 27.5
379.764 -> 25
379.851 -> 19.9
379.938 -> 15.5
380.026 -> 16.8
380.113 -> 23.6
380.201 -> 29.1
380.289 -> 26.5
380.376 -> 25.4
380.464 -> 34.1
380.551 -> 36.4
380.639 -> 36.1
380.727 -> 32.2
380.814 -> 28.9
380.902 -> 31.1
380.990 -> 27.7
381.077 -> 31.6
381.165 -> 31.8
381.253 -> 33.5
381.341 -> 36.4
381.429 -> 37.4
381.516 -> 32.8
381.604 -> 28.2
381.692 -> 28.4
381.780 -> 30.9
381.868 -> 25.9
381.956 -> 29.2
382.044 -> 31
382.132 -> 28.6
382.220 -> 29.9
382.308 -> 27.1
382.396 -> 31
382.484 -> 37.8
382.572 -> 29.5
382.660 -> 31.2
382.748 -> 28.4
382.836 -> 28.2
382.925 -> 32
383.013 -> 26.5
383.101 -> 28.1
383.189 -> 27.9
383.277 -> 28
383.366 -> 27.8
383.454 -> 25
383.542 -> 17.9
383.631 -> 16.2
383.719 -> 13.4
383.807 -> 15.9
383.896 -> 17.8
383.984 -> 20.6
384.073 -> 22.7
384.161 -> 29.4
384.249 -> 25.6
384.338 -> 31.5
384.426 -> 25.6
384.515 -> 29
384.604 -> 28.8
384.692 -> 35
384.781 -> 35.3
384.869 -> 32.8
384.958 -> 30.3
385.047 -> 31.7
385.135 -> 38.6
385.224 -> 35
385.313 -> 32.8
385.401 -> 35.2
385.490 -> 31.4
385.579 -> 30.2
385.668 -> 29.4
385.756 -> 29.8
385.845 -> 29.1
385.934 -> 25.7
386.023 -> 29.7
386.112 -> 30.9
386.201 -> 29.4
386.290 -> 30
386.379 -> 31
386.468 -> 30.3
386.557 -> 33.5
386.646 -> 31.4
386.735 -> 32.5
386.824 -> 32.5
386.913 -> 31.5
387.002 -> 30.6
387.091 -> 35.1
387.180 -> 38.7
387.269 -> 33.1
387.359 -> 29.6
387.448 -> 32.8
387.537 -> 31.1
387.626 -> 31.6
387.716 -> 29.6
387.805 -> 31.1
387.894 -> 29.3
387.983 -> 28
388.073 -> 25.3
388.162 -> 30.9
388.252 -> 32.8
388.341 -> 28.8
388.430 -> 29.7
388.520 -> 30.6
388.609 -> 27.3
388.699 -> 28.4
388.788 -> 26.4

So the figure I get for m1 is 0.45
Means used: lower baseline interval 32.3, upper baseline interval 31.4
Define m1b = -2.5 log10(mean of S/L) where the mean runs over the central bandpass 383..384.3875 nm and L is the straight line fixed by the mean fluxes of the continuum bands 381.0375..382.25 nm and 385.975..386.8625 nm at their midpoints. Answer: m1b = 0.311 mag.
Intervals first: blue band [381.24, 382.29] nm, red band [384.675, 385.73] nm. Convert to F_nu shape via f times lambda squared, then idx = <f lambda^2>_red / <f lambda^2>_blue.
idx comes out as 1.09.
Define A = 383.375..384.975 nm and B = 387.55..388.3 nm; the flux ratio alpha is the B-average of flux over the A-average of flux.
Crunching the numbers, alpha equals 1.2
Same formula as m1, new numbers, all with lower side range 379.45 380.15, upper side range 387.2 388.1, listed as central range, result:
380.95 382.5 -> -0.342 nm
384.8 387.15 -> -0.213 nm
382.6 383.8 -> 0.063 nm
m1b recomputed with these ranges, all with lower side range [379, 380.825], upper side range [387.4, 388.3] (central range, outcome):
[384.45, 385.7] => -0.096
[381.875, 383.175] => -0.022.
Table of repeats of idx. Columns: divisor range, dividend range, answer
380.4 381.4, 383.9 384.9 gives 0.88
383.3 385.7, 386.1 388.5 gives 1.14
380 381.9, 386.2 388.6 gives 1.06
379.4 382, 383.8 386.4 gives 1.04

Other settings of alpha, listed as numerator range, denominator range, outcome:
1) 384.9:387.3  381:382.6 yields 1.02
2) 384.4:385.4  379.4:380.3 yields 1.30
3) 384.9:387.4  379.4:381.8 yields 1.08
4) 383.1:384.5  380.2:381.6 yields 0.73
